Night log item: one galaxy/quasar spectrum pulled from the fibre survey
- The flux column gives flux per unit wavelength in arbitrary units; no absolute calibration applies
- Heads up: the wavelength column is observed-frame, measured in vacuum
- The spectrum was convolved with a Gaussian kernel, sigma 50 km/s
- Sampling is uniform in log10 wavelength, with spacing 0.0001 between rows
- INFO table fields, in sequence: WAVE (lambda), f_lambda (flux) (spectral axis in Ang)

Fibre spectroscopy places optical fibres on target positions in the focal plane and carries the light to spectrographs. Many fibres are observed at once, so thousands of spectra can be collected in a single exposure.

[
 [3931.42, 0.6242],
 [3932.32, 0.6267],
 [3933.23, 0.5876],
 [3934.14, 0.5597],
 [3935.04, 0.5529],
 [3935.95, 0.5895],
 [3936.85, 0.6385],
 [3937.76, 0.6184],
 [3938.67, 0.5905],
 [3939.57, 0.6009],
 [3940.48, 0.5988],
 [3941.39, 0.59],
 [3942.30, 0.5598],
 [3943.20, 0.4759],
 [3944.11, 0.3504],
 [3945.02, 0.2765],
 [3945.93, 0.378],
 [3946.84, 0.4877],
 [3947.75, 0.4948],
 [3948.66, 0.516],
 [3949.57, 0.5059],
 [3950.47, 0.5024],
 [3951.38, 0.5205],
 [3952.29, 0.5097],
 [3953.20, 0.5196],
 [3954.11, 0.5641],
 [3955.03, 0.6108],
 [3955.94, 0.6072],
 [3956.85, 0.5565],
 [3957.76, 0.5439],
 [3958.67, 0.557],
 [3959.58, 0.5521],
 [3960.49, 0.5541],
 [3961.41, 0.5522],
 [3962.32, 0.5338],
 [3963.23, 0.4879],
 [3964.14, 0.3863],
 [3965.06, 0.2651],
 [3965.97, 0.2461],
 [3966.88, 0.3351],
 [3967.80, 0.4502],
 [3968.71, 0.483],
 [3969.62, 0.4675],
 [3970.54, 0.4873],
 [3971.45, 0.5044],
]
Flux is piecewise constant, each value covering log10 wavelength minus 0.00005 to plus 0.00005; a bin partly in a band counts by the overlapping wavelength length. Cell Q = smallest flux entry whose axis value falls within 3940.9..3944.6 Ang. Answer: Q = 0.3504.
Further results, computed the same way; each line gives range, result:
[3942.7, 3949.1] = 0.2765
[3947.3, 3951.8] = 0.4948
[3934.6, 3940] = 0.5529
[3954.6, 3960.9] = 0.5439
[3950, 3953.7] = 0.5024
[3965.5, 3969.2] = 0.2461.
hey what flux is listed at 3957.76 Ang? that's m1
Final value 0.5439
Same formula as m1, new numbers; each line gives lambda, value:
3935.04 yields 0.5529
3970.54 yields 0.4873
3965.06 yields 0.2651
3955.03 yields 0.6108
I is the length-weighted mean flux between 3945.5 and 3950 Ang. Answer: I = 0.476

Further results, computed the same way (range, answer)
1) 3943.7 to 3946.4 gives 0.335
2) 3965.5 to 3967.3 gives 0.29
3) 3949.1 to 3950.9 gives 0.507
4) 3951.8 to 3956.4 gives 0.561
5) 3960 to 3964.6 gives 0.503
